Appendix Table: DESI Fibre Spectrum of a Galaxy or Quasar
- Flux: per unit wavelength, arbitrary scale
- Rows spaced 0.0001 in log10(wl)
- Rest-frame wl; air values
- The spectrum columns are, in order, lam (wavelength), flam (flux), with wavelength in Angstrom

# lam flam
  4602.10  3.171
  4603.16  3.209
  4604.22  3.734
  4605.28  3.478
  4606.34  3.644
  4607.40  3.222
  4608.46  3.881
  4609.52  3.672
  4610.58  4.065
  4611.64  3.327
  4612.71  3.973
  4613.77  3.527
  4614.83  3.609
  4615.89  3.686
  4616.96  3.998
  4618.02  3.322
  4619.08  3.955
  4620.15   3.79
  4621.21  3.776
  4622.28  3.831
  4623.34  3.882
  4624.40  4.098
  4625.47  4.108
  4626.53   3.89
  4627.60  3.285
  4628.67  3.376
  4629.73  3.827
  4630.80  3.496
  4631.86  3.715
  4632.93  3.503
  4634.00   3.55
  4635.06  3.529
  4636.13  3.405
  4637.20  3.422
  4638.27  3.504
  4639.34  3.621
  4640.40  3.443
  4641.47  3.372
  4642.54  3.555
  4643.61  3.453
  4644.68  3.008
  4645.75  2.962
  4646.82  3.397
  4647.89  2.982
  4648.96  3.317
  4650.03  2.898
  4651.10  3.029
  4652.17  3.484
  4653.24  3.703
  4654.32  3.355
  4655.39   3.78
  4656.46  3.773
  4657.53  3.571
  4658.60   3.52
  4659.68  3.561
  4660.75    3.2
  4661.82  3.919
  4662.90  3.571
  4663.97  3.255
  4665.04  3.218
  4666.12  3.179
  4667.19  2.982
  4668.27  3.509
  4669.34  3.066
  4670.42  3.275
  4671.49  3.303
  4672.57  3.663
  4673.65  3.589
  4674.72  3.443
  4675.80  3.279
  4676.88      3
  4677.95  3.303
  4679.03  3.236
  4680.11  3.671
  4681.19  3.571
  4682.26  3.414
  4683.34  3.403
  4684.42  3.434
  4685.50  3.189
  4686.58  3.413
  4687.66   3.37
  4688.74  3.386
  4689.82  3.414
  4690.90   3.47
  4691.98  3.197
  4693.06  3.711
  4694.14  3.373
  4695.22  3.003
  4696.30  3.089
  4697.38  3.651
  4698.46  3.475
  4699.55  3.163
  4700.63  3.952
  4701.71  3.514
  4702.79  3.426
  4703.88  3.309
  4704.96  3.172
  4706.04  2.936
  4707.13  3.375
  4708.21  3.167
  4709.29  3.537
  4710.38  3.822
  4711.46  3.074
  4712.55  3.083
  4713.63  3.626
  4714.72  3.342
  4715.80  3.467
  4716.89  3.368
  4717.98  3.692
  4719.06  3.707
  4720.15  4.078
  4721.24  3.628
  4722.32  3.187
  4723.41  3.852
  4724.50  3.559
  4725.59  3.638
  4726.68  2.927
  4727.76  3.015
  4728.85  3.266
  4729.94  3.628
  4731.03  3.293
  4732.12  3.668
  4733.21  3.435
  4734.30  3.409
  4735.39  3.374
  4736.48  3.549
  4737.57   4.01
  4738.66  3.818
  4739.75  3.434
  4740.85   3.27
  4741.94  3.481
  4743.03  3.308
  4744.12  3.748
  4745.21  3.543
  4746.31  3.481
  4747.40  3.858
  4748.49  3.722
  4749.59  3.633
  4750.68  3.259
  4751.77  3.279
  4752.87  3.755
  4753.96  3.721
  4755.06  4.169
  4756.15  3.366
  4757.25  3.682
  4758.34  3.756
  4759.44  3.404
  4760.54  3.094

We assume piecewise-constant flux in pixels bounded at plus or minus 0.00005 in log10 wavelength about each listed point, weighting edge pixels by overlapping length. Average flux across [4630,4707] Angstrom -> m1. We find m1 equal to 3.39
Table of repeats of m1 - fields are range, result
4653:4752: 3.44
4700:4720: 3.43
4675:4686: 3.35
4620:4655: 3.5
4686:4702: 3.41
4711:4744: 3.48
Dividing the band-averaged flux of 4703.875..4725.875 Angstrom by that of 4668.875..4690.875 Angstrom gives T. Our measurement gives 1.03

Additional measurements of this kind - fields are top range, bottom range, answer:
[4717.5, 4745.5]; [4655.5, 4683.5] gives 1.03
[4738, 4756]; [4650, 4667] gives 1.04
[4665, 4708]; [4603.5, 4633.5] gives 0.91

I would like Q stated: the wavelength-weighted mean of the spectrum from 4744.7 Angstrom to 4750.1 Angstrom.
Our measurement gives 3.64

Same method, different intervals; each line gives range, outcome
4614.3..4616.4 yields 3.65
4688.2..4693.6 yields 3.44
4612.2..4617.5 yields 3.76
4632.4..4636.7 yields 3.5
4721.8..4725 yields 3.53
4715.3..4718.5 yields 3.5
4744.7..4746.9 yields 3.51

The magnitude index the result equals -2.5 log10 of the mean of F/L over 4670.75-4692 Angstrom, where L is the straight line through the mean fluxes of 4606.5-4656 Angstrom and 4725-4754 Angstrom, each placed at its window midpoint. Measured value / 0.04 mag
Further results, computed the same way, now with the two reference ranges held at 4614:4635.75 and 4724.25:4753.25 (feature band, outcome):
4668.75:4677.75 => 0.09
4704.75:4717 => 0.07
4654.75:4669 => 0.05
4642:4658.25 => 0.09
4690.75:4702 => 0.05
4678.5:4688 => 0.06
